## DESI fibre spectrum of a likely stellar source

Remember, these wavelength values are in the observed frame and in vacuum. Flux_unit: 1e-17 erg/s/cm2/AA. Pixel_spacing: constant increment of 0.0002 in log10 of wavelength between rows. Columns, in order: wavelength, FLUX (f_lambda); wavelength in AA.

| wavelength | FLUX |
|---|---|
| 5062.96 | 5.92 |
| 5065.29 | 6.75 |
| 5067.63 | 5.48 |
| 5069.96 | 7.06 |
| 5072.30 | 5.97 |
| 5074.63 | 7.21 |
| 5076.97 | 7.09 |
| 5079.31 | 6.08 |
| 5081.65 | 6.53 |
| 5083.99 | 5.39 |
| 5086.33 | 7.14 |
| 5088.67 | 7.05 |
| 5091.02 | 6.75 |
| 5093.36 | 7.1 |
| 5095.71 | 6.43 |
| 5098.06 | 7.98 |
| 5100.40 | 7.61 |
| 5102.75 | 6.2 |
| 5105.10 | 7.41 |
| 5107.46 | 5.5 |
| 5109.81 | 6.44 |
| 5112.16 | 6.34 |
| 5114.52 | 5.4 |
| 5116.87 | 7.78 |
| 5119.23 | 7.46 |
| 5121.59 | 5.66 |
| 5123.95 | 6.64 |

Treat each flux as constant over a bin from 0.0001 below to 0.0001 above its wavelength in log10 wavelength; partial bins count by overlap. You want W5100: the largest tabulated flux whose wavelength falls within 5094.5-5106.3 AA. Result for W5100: 7.98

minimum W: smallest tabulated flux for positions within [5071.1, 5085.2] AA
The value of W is 5.39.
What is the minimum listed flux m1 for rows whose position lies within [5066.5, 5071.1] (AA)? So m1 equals 5.48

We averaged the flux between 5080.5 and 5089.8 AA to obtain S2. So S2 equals 6.53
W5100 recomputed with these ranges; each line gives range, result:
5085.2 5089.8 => 7.14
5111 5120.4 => 7.78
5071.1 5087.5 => 7.21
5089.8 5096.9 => 7.1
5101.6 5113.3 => 7.41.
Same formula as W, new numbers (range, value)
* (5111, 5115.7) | 5.4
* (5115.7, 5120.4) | 7.46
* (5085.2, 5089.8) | 7.05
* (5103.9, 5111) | 5.5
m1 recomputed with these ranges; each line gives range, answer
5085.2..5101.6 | 6.43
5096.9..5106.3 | 6.2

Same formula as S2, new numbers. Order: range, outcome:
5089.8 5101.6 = 7.17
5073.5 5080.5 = 6.79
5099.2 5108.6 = 6.69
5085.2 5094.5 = 7.01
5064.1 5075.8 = 6.49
